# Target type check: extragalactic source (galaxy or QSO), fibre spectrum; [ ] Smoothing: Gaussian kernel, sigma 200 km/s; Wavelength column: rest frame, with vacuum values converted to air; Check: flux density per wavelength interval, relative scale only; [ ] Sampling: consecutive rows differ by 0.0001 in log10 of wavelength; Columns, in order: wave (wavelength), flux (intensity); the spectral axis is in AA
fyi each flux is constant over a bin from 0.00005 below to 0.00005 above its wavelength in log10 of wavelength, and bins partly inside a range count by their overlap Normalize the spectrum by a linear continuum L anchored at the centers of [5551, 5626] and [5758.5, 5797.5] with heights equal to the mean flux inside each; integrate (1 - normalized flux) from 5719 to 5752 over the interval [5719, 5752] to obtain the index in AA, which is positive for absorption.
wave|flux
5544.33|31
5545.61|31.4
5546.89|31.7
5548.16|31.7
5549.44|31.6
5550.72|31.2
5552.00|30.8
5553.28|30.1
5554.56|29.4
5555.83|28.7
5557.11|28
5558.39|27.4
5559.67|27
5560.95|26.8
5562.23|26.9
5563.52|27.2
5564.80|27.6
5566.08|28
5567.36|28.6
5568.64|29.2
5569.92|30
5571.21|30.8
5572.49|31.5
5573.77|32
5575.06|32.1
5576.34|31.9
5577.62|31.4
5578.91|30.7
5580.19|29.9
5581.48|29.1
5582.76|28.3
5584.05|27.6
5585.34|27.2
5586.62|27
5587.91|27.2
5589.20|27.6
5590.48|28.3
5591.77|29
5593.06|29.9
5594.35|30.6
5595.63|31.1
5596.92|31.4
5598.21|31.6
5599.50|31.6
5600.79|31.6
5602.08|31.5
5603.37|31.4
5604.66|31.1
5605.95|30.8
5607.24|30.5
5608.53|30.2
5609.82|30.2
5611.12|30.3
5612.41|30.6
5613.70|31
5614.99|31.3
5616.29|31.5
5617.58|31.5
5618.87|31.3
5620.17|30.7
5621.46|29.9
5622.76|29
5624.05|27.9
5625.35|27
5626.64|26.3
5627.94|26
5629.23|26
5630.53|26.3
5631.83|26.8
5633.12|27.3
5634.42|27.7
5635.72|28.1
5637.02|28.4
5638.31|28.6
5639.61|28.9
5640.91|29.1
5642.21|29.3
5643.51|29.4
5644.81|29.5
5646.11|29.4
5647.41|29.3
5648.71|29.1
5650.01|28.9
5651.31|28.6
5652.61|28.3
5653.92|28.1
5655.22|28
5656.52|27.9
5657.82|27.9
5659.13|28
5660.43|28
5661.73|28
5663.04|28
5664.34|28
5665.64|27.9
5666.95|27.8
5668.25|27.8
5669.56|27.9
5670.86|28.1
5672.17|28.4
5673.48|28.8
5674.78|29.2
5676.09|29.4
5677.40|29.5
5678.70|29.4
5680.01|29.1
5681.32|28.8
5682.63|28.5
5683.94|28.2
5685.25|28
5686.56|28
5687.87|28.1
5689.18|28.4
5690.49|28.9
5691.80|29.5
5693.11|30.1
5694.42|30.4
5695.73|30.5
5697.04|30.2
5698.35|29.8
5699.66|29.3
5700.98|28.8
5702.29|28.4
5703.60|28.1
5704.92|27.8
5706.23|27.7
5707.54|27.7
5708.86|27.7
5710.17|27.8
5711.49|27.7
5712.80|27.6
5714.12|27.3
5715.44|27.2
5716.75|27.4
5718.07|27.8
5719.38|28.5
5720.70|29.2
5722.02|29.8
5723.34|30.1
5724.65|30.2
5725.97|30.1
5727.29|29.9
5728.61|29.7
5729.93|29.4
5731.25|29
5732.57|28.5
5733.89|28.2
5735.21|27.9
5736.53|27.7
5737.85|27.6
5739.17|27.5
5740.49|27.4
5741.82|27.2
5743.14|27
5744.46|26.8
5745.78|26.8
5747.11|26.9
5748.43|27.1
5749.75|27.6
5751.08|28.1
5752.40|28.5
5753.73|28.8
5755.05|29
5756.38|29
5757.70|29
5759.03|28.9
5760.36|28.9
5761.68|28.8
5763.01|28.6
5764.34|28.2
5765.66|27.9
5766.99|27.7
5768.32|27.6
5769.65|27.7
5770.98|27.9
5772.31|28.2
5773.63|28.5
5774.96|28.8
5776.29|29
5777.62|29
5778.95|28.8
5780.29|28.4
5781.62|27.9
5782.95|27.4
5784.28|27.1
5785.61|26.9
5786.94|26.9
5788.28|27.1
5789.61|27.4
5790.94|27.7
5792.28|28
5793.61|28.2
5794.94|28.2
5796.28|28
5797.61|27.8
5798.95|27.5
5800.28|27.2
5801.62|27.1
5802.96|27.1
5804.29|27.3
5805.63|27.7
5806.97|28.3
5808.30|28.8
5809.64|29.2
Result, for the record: 0.12 AA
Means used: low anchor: 29.7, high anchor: 28.1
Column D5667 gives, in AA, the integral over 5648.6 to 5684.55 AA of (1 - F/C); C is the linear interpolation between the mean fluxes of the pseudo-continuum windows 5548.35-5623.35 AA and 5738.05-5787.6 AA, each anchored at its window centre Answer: 0.74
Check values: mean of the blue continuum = 29.9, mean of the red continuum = 28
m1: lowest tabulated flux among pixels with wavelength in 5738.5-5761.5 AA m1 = 26.8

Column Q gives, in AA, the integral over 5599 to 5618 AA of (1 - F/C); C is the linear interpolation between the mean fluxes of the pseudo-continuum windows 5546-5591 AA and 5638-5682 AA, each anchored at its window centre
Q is -1.3 AA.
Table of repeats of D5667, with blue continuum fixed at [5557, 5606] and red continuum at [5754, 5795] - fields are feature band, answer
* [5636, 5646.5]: 0.02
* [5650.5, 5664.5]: 0.43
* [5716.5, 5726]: -0.21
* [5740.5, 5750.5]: 0.45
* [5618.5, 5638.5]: 0.88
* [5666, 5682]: 0.11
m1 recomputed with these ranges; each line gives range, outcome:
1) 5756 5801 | 26.9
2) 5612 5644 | 26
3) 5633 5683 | 27.3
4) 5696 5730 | 27.2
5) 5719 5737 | 27.7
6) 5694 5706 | 27.8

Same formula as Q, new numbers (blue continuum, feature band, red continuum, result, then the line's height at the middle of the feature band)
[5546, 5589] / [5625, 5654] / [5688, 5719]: 0.79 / 28.9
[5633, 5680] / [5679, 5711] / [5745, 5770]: -0.41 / 28.4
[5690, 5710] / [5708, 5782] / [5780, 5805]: -0.04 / 28.3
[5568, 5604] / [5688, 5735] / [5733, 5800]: -0.36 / 28.6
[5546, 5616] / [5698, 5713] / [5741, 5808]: 0.22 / 28.6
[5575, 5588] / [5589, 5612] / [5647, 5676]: -1.19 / 29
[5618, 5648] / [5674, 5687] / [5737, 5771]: -0.28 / 28.2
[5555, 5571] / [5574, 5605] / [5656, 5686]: -2.04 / 28.1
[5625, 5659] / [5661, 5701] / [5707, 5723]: -1.07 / 28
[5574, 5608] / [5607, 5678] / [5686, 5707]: 1.94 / 29.5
